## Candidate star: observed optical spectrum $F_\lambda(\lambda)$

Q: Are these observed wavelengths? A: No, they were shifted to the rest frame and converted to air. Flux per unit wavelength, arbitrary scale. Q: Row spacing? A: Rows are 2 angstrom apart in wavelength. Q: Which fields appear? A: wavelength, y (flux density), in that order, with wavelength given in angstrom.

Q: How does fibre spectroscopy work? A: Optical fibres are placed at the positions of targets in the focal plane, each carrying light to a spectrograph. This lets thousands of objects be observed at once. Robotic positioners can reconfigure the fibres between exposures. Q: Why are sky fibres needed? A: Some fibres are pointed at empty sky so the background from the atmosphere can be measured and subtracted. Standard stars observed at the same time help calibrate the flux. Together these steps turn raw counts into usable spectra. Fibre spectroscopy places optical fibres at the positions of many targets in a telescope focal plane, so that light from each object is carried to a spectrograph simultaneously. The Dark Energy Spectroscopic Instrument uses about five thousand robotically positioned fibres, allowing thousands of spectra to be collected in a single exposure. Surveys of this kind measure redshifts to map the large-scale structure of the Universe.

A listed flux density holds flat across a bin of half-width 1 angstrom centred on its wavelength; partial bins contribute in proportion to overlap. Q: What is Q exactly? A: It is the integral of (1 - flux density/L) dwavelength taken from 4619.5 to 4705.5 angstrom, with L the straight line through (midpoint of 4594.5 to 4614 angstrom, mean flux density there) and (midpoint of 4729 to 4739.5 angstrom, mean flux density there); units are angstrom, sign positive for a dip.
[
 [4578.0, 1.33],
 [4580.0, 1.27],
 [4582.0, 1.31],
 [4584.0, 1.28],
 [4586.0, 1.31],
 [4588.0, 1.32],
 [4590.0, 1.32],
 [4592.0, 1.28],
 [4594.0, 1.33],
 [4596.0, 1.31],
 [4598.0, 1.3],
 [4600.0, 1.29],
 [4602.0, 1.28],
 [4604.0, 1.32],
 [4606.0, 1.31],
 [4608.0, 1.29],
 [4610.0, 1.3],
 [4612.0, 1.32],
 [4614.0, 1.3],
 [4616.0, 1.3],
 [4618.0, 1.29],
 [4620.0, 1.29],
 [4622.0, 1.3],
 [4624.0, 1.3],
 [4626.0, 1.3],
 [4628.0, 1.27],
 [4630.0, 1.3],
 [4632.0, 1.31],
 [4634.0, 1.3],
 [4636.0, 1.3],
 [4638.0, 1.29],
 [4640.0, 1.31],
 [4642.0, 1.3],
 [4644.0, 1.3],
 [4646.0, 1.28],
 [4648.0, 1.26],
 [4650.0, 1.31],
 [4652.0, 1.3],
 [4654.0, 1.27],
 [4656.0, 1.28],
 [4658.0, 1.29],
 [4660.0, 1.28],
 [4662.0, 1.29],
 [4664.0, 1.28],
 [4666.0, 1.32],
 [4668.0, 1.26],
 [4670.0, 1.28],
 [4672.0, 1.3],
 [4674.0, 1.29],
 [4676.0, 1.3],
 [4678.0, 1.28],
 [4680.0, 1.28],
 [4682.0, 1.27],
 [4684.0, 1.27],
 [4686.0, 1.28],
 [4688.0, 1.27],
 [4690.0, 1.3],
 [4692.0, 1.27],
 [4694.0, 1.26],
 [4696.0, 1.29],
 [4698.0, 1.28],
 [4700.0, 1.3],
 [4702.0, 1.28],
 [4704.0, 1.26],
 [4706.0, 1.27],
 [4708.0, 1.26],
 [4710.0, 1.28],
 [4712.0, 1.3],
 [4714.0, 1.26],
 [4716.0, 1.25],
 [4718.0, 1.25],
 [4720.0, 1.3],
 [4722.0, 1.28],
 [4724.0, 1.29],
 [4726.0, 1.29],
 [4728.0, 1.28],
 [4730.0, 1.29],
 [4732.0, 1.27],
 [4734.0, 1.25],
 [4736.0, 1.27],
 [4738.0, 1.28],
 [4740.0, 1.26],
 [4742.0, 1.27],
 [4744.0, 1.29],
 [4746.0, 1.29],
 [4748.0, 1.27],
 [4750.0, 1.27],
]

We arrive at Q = 0.1 angstrom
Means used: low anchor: 1.3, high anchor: 1.27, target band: 1.29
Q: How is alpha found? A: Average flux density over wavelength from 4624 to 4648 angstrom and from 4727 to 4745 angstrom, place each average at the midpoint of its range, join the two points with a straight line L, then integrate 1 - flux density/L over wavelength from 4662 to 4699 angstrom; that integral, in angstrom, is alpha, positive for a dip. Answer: 0.1 angstrom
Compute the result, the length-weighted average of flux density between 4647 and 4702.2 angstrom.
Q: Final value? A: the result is 1.28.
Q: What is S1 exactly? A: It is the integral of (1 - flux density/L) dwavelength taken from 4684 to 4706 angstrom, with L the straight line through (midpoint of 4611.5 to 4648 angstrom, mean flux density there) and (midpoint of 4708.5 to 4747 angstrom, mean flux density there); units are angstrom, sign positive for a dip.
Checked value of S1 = 0.1 angstrom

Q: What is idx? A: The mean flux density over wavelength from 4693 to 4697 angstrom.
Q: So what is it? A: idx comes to 1.27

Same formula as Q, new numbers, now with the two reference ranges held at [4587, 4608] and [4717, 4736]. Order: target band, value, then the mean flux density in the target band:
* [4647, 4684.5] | 0.2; 1.28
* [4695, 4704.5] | 0.0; 1.28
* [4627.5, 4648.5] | 0.0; 1.29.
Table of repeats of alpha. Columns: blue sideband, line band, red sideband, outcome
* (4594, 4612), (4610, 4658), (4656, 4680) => 0.0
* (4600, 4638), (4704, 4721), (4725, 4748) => 0.1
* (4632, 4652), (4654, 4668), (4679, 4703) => 0.0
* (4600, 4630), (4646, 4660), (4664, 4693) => 0.1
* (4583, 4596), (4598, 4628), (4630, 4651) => 0.1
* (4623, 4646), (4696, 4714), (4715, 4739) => 0.0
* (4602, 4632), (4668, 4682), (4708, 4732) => 0.0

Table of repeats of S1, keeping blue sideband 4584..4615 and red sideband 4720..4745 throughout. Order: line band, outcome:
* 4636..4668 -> 0.1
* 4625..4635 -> 0.0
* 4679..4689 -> 0.1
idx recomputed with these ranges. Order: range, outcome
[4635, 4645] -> 1.3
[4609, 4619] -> 1.3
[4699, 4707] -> 1.28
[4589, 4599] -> 1.31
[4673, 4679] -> 1.29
